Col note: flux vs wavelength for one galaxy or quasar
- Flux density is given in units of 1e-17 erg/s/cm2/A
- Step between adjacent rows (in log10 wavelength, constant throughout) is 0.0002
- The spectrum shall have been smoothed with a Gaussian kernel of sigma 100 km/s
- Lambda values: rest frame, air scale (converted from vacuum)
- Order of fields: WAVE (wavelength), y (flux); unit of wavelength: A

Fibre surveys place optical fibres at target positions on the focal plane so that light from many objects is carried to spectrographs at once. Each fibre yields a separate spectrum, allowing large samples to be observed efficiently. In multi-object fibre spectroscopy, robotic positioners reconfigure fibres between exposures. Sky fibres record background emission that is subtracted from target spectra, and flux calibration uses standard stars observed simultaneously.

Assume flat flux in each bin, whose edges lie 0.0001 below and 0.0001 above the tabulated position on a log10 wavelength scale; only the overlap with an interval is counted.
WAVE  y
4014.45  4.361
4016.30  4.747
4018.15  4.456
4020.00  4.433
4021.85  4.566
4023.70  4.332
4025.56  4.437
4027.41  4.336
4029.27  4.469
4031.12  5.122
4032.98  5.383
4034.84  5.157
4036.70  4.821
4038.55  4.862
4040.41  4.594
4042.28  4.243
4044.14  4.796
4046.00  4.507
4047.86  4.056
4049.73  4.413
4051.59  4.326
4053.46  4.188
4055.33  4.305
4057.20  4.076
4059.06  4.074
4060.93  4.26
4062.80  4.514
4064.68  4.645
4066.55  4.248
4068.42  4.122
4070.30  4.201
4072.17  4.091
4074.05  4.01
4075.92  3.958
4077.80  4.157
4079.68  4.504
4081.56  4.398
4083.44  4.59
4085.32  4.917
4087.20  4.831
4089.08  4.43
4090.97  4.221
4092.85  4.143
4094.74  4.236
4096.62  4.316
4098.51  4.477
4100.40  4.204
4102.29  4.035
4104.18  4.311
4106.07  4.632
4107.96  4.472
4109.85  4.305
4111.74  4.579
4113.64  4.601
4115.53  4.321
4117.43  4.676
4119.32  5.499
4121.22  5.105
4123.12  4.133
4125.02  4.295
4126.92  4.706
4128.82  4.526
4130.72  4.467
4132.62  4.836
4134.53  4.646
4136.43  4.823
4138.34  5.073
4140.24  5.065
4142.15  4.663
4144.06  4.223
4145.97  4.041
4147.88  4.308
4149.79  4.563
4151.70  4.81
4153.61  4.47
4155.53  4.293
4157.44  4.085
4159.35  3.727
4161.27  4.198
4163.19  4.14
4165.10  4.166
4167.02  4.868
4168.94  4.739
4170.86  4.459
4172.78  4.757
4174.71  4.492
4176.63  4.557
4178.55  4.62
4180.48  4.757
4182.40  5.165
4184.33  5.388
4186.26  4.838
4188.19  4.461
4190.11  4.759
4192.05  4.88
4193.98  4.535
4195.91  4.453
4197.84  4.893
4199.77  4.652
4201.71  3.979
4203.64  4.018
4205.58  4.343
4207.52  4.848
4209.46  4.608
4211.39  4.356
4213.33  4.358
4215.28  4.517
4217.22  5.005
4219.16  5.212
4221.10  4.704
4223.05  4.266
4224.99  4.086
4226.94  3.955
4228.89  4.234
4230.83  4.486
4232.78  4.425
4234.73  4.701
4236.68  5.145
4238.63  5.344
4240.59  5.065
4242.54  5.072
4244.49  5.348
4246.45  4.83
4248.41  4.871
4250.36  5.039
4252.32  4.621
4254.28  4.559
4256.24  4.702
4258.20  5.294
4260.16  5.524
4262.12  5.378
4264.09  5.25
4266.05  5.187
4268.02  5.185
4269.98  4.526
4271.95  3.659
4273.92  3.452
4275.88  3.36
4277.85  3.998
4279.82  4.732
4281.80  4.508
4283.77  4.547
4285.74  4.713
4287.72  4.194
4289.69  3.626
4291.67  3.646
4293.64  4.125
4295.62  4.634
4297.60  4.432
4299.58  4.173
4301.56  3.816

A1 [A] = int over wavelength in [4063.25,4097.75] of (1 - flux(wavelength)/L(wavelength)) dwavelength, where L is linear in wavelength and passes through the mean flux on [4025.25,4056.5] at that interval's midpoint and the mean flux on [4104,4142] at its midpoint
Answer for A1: 2.1 A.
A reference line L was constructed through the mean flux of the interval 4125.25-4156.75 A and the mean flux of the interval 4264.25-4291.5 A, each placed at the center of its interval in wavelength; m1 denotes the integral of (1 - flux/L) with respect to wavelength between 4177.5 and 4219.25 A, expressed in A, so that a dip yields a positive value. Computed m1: -1.8 A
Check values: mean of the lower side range 4.58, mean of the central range 4.65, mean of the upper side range 4.29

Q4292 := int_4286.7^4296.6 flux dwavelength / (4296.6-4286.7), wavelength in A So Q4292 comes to 4.05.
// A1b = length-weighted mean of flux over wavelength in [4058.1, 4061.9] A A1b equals 4.18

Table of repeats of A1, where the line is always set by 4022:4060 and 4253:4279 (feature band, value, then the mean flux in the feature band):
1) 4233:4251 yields -1.6 A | 5.02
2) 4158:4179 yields 0.7 A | 4.42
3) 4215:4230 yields 0.3 A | 4.5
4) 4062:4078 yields 1.1 A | 4.22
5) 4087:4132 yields 0.8 A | 4.48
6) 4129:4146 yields -0.4 A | 4.68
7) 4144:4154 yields 0.3 A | 4.42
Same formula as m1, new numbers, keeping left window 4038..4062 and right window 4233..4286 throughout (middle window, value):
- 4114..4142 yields -1.4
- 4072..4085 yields 0.4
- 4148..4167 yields 1.1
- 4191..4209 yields 0.5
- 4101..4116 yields 0.2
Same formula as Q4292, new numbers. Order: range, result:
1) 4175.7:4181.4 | 4.64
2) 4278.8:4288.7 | 4.53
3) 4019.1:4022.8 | 4.5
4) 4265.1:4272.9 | 4.64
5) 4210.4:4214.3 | 4.37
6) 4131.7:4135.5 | 4.74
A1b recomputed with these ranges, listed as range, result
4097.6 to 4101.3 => 4.34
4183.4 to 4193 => 4.86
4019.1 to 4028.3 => 4.42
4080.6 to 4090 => 4.64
